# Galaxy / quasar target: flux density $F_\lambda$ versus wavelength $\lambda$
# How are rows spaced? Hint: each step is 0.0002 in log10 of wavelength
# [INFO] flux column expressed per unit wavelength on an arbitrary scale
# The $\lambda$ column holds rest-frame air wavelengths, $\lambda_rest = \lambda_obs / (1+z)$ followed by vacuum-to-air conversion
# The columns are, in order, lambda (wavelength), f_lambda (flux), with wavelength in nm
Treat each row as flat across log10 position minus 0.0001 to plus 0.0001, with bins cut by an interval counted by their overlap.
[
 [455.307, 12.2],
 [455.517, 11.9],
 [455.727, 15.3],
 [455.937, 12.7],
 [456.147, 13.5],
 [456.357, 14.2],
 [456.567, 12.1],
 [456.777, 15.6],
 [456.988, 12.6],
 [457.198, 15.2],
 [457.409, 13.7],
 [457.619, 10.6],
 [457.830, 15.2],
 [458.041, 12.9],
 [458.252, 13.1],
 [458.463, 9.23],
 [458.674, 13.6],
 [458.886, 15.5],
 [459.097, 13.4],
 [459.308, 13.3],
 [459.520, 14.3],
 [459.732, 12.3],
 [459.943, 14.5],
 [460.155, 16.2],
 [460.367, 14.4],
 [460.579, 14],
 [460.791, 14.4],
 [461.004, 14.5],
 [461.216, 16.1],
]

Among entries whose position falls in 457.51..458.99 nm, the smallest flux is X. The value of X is 9.23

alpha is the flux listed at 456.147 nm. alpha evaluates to 13.5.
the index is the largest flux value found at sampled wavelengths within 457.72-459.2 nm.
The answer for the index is 15.5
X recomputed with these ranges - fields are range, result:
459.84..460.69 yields 14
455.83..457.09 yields 12.1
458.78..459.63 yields 13.3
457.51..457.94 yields 10.6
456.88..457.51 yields 12.6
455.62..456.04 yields 12.7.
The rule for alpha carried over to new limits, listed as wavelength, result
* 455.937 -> 12.7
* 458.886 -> 15.5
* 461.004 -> 14.5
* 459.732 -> 12.3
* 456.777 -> 15.6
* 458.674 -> 13.6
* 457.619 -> 10.6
